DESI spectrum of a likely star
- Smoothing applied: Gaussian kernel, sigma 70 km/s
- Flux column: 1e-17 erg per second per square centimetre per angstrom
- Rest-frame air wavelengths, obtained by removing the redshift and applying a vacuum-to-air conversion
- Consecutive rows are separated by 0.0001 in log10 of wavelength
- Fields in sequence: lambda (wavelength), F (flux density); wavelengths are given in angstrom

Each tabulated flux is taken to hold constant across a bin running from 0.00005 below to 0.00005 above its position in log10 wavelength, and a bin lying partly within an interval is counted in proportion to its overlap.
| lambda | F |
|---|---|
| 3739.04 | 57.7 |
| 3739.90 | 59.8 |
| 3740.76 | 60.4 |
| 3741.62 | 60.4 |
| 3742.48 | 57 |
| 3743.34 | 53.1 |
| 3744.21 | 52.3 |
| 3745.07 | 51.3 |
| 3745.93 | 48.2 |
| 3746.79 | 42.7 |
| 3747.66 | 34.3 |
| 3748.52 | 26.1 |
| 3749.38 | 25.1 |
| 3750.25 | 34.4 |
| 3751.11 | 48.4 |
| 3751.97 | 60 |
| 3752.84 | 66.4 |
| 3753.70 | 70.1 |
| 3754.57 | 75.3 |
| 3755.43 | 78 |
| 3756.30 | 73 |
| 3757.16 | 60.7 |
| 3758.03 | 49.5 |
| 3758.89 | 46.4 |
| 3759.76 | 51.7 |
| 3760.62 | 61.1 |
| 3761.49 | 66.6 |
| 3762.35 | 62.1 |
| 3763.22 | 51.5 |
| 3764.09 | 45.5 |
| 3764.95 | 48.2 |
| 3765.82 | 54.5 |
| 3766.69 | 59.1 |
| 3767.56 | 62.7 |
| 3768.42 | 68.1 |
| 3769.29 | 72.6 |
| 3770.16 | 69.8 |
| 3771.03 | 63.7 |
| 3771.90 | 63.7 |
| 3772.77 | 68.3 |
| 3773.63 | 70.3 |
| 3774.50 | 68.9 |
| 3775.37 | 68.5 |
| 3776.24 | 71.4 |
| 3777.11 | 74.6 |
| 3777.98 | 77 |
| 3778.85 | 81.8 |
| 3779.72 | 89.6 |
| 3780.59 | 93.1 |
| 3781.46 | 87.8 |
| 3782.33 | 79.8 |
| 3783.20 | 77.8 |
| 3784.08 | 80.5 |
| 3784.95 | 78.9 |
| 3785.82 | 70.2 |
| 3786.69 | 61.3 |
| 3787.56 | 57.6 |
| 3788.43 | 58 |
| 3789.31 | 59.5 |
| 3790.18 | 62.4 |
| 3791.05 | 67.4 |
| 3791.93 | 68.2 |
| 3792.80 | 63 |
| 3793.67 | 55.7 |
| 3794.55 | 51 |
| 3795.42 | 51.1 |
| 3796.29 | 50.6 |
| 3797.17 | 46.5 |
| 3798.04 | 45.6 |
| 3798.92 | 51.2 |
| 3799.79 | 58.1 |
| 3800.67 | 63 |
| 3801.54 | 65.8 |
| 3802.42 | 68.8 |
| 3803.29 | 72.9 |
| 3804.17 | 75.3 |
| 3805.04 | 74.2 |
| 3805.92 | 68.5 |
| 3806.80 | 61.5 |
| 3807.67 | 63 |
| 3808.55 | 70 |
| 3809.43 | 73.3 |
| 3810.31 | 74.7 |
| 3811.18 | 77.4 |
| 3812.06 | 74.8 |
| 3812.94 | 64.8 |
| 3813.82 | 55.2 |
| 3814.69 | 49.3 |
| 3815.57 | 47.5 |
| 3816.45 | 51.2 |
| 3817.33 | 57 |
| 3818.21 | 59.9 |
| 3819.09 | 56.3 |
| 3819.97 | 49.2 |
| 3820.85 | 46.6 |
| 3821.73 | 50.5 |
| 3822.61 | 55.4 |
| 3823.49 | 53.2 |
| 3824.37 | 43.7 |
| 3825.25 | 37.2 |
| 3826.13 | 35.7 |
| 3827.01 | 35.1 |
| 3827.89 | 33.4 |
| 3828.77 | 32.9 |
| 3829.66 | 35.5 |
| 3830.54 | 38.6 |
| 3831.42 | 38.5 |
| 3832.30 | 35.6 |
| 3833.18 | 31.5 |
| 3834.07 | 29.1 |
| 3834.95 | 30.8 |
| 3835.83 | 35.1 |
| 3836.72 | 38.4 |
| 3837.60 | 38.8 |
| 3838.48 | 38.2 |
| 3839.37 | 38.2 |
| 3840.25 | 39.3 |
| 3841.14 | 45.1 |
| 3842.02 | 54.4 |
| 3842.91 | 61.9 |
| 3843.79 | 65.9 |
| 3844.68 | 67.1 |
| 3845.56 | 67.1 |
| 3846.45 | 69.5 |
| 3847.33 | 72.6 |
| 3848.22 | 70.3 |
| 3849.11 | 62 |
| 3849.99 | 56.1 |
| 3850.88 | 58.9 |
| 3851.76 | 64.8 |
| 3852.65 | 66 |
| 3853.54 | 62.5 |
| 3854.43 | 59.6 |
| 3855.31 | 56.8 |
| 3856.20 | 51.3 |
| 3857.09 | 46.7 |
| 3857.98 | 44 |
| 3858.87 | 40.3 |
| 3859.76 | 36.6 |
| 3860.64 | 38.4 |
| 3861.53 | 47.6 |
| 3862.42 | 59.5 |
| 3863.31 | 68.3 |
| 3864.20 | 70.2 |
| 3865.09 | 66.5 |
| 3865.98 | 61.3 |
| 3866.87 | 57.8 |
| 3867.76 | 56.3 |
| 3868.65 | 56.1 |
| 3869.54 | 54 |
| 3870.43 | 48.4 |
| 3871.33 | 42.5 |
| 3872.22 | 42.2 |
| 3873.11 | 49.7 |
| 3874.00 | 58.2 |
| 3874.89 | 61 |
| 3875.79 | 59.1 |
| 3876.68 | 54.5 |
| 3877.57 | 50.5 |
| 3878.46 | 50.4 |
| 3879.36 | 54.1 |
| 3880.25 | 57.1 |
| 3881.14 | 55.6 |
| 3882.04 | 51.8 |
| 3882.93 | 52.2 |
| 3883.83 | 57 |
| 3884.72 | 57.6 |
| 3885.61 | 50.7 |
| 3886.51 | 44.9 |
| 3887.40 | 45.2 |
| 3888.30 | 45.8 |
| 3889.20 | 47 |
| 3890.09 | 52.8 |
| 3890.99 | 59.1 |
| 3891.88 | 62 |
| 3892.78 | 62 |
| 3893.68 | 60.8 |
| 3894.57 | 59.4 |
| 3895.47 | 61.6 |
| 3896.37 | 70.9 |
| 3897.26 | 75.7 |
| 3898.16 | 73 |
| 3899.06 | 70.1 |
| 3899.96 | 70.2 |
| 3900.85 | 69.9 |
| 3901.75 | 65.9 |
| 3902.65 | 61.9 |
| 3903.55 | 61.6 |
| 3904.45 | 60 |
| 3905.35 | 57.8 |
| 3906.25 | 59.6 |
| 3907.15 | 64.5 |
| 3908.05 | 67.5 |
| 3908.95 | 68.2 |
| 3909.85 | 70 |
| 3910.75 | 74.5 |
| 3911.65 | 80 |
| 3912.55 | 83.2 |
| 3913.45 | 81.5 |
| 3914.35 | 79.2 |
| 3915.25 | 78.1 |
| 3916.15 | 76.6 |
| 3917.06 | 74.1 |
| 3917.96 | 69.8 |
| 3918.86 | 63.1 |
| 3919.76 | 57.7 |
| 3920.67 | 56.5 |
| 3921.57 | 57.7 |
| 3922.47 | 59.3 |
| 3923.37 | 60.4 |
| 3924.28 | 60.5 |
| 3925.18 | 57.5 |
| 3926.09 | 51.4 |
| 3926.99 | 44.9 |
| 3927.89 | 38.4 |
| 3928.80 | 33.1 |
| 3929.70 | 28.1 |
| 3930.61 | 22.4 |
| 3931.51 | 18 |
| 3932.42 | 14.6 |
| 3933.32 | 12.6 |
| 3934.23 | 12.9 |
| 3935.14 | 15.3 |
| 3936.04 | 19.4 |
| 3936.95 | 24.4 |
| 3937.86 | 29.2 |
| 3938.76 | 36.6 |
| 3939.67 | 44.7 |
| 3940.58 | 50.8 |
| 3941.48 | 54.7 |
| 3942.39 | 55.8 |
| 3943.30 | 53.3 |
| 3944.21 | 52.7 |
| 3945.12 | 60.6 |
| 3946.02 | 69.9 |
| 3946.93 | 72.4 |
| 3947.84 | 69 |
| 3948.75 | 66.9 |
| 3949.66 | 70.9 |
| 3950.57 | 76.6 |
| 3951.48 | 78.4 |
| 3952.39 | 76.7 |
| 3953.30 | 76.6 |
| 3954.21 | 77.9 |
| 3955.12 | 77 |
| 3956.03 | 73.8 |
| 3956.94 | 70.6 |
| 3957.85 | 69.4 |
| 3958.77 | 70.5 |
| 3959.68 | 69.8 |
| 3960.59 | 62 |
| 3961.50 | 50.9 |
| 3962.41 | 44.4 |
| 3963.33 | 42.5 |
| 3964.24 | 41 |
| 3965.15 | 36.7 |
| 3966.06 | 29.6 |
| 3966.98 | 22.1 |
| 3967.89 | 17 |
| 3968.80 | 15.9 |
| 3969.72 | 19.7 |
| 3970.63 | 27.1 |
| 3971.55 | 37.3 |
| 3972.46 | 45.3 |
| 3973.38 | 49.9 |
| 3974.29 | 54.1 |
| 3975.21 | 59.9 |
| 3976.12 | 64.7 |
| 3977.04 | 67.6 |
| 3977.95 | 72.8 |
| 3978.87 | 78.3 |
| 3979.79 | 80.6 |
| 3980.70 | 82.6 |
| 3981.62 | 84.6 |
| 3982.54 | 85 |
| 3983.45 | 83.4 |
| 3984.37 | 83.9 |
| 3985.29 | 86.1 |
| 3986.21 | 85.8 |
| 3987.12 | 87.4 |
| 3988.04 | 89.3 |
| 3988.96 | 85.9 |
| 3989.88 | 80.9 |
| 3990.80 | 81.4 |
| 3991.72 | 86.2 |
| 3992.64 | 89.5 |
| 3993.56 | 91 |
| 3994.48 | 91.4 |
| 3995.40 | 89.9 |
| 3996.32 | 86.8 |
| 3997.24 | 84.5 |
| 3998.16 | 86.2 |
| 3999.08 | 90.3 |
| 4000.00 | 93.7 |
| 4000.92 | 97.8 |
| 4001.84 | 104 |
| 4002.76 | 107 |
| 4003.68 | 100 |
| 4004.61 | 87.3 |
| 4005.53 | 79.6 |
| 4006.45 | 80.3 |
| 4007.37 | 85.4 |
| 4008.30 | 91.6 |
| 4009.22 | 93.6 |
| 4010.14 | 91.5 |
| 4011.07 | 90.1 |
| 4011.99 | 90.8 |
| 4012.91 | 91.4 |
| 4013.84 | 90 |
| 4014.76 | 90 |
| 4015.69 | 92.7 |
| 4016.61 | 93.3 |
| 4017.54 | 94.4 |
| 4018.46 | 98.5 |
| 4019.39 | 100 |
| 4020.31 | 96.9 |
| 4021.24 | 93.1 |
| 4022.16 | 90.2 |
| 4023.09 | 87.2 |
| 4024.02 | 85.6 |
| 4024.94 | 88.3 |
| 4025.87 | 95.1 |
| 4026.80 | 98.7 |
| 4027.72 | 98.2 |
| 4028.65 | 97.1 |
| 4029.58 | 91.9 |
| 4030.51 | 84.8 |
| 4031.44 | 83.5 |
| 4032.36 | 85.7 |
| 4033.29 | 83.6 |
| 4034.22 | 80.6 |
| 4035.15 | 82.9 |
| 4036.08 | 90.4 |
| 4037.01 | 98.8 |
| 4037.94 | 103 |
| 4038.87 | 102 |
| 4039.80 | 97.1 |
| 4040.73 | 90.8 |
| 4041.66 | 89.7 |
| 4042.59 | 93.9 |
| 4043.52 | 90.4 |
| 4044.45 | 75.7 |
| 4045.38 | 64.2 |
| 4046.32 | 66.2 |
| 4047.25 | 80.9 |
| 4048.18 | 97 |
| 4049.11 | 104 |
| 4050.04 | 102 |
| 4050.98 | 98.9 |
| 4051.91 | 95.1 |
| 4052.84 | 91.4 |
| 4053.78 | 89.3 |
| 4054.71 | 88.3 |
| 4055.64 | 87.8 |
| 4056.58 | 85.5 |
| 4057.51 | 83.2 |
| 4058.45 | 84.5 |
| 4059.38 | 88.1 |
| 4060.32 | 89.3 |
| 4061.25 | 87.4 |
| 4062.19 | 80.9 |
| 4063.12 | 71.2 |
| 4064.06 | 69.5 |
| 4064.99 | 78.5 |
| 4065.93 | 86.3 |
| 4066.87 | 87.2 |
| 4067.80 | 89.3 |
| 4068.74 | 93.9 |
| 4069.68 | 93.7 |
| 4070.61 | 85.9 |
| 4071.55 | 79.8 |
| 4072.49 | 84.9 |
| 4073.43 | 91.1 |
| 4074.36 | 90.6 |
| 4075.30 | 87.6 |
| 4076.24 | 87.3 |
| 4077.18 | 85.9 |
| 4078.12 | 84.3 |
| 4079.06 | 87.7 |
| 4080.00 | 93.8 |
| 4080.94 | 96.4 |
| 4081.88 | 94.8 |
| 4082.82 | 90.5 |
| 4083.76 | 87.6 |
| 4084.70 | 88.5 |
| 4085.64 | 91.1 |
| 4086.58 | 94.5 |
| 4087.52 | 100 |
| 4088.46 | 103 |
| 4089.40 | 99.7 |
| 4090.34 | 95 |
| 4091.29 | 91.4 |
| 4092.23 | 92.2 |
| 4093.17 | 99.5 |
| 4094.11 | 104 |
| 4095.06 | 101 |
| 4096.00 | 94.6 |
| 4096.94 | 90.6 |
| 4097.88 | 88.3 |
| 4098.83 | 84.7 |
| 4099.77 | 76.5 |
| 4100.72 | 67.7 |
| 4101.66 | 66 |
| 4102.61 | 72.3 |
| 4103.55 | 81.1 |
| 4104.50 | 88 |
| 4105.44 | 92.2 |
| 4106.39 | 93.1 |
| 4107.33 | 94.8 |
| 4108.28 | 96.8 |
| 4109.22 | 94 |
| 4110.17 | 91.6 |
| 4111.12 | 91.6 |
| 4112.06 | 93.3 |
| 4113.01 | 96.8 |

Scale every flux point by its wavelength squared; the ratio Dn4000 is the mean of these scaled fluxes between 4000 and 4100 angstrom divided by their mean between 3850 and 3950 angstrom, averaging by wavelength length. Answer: 1.76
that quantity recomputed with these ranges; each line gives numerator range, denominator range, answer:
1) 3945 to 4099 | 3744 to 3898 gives 1.61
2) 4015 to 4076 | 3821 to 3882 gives 1.94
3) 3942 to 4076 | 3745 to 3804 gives 1.46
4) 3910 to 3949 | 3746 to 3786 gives 0.88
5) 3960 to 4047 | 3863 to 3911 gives 1.43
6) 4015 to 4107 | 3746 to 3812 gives 1.63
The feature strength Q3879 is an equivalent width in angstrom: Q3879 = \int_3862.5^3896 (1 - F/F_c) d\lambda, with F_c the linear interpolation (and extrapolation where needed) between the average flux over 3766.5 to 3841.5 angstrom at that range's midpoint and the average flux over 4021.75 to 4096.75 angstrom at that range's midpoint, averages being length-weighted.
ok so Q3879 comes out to 6.0 angstrom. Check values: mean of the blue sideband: 58.3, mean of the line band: 55.3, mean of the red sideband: 89.8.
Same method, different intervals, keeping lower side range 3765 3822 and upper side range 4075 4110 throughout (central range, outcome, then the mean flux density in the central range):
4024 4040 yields -1.2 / 91.6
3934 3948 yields 5.9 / 45.1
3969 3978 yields 3.6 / 47.8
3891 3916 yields 2.0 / 68.4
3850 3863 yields 3.3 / 52.6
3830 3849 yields 5.8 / 48.1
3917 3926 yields 1.8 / 60.7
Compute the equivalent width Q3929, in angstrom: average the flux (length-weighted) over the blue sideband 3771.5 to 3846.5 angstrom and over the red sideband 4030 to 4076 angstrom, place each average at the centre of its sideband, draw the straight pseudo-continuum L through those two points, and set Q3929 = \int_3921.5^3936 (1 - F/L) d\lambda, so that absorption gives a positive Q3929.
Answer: 7.4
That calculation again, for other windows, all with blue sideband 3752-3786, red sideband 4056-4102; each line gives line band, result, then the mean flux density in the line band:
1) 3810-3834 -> 7.7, 48.5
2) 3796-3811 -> 1.3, 64.1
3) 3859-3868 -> 2.3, 55.7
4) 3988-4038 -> -4.0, 90.7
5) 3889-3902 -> 2.0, 64.4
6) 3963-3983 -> 7.6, 50.8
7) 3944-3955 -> 1.2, 71.3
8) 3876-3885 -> 2.5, 54.2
